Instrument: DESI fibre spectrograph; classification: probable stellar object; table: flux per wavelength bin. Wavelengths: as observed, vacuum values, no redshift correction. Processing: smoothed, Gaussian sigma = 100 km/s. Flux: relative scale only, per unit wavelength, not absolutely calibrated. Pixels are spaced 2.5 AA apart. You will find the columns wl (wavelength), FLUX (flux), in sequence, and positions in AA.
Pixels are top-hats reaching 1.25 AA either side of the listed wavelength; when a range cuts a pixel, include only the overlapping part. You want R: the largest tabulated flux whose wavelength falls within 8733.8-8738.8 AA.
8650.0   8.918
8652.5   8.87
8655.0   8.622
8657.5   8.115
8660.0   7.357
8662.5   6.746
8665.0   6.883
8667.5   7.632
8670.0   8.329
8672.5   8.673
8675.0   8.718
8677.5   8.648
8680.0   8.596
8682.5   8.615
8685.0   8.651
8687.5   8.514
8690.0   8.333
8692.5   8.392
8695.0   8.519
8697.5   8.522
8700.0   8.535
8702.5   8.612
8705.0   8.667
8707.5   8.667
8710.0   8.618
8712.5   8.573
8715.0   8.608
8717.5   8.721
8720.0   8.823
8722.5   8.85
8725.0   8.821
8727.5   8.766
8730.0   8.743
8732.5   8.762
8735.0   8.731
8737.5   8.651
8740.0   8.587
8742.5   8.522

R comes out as 8.731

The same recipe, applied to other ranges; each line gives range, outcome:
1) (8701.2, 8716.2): 8.667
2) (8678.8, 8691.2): 8.651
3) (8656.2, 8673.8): 8.673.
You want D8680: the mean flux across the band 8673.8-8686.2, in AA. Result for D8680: 8.65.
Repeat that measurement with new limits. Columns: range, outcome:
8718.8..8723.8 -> 8.84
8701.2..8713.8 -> 8.63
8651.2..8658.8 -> 8.53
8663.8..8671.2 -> 7.61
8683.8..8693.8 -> 8.47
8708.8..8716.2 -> 8.6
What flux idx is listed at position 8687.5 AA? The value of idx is 8.514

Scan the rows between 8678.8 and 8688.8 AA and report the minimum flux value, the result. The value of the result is 8.514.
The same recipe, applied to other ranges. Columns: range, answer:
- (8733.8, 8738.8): 8.651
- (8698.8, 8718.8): 8.535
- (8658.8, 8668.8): 6.746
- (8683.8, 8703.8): 8.333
